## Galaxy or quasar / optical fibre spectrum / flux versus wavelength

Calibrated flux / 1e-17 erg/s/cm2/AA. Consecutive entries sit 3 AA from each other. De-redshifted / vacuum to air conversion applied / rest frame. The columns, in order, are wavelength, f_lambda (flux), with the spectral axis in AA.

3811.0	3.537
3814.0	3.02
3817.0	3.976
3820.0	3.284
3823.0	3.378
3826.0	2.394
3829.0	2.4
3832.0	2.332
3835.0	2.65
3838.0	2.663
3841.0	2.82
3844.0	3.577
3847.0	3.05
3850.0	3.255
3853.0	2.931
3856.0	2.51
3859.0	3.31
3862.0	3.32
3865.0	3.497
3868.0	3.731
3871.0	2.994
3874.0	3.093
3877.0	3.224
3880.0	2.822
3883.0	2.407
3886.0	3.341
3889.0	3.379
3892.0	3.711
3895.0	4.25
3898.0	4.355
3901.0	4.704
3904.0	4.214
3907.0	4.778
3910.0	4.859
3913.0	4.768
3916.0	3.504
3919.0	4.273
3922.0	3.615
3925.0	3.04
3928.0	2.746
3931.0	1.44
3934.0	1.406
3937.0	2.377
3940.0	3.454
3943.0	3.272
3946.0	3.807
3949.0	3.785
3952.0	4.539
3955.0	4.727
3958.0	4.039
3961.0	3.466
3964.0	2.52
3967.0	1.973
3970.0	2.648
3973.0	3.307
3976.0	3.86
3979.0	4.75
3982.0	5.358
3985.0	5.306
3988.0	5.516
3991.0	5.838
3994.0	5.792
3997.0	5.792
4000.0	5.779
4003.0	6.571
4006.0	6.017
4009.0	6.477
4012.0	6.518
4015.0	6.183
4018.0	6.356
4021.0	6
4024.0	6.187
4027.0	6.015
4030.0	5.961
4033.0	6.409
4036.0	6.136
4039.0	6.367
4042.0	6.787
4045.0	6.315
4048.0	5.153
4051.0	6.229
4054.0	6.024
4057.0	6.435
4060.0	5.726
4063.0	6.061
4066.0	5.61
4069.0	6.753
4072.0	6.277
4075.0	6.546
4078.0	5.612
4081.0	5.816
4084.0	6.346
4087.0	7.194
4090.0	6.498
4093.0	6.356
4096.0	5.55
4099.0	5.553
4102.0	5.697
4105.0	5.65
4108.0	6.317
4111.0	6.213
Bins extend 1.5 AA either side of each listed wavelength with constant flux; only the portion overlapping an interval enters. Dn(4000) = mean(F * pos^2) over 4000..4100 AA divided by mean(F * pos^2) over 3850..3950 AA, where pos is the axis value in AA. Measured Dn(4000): 1.95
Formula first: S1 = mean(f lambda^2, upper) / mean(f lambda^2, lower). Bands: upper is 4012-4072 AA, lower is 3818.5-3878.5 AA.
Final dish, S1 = 2.25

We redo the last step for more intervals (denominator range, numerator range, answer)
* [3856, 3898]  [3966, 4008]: 1.58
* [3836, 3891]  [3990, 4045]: 2.15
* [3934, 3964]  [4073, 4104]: 1.85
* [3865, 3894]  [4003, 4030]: 2.07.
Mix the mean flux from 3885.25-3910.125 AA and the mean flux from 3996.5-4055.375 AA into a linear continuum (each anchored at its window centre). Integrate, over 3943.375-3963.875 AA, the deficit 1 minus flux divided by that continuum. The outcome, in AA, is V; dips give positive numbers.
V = 4.6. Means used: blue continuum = 4.16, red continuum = 6.17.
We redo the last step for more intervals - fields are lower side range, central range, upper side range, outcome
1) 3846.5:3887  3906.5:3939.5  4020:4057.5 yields 6.0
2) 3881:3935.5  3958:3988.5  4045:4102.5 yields 5.1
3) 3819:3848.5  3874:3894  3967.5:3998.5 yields 1.8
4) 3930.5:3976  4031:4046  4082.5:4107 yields -4.4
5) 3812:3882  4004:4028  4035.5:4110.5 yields -4.0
